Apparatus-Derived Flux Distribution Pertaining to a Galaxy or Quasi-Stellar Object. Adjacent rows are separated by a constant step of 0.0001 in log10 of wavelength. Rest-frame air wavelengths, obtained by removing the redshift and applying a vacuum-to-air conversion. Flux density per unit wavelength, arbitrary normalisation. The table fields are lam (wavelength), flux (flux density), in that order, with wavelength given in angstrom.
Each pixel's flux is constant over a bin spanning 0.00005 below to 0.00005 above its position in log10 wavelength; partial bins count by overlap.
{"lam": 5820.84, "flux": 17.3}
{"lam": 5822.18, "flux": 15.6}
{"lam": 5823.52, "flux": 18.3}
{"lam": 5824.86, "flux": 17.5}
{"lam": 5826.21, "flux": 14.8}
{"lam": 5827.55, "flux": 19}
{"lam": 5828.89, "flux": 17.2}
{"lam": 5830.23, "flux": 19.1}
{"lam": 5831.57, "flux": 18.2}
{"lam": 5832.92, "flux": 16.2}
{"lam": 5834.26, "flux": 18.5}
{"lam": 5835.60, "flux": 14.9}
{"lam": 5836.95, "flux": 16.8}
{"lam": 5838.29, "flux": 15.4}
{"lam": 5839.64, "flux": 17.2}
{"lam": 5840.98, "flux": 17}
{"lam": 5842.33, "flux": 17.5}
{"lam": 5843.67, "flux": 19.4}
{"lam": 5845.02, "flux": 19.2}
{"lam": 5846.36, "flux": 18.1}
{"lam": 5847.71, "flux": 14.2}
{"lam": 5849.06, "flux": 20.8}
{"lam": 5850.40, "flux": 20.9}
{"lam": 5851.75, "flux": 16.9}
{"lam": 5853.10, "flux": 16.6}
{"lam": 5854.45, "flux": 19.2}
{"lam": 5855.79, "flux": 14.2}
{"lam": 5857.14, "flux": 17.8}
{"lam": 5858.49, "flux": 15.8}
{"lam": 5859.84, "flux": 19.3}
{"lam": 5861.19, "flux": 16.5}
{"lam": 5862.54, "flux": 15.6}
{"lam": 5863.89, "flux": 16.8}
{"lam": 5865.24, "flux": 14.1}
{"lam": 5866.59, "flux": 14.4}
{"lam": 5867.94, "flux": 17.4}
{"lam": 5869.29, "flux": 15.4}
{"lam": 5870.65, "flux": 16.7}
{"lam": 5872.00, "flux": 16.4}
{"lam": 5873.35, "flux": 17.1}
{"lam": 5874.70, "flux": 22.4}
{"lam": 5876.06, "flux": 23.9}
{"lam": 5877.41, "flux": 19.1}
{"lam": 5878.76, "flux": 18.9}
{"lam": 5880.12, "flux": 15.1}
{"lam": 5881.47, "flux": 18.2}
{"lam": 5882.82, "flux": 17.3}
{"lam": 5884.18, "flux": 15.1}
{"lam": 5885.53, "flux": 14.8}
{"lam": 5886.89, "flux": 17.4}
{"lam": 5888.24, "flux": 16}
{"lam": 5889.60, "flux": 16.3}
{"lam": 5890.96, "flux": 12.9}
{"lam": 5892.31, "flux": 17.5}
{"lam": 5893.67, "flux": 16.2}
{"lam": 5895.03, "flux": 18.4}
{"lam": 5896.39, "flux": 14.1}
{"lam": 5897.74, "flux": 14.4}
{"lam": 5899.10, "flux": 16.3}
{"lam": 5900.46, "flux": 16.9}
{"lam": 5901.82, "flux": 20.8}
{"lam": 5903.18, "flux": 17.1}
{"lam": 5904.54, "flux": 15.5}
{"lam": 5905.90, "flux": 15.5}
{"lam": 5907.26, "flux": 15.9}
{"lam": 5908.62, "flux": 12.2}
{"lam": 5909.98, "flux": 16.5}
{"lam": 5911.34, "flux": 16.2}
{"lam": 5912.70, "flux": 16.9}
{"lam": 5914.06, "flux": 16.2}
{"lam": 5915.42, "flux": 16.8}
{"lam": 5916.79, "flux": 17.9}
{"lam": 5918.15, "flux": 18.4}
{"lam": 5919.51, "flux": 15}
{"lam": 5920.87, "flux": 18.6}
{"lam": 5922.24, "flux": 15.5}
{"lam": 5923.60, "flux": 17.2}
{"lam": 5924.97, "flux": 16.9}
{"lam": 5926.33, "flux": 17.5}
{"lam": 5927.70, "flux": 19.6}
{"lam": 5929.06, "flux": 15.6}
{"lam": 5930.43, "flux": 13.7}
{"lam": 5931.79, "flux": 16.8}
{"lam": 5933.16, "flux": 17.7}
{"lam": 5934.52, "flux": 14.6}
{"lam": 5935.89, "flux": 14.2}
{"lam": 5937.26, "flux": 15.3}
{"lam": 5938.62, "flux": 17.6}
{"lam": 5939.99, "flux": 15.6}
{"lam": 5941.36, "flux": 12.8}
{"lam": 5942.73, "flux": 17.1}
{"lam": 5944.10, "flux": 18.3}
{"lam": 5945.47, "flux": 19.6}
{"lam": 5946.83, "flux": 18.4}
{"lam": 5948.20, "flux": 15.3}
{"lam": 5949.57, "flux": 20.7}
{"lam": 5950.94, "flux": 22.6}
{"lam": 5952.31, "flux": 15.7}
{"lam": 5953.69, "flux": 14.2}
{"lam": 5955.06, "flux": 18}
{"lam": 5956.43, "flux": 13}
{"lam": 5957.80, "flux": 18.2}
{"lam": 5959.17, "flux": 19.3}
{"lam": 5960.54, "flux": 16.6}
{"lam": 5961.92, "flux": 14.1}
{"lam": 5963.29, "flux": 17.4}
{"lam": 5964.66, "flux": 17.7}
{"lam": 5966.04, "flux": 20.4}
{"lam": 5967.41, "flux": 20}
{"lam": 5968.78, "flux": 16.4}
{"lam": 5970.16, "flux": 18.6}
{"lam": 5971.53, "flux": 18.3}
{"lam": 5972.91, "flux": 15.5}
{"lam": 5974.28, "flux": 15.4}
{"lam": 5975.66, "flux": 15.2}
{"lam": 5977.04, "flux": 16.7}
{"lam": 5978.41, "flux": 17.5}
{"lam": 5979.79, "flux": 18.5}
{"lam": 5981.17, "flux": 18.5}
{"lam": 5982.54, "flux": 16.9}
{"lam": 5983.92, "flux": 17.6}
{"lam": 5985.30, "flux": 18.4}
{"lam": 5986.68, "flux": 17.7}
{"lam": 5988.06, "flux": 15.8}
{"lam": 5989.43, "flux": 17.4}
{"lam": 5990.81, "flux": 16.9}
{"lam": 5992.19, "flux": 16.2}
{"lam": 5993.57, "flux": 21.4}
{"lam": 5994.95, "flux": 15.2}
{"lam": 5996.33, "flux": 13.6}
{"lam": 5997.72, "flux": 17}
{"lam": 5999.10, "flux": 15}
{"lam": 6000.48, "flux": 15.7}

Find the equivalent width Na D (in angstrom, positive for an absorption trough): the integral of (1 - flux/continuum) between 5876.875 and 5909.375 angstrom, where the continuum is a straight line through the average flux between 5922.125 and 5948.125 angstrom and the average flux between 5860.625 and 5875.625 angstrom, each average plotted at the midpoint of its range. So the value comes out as 0.66 angstrom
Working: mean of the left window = 16.7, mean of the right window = 16.5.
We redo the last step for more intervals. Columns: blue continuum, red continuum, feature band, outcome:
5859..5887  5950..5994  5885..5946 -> 3.27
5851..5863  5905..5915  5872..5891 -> -1.42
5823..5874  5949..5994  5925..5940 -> 0.94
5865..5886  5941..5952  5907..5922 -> 1.19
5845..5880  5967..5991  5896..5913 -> 1.37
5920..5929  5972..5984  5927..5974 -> 0.26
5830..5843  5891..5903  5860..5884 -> -0.83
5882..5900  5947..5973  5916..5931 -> -0.22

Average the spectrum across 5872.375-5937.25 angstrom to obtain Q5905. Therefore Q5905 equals 16.7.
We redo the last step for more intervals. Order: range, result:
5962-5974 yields 17.8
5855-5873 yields 16.2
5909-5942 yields 16.3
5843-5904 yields 17.1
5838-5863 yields 17.5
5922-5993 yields 17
